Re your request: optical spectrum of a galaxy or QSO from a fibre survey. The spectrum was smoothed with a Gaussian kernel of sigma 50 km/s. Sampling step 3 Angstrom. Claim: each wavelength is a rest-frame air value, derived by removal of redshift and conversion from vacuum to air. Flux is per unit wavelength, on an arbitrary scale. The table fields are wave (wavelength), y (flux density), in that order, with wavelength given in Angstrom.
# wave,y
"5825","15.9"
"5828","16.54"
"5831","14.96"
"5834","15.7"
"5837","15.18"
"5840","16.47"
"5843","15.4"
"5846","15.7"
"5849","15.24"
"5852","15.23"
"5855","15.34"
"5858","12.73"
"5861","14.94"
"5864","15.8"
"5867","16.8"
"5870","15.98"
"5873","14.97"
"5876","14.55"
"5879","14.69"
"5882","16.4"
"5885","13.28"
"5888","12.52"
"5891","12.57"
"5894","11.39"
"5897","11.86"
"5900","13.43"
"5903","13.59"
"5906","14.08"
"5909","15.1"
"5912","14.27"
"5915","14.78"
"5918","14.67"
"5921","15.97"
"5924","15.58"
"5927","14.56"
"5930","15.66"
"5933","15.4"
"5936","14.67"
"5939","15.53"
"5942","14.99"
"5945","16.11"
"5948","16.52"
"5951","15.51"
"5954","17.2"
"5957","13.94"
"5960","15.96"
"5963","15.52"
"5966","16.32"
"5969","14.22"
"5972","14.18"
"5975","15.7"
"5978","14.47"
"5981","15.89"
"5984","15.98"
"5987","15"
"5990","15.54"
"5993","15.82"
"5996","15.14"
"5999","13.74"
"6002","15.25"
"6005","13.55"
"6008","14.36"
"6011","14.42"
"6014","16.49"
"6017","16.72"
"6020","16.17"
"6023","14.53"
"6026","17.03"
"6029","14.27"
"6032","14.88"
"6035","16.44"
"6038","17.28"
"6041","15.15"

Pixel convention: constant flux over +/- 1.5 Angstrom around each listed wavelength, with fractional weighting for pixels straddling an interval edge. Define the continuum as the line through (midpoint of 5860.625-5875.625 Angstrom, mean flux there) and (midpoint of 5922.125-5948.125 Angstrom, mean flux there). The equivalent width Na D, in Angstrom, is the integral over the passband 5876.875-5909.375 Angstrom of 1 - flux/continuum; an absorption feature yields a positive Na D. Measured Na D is 4.3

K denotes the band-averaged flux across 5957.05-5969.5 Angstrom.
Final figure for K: 15.4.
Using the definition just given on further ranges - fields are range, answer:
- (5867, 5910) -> 14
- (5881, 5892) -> 13.6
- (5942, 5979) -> 15.5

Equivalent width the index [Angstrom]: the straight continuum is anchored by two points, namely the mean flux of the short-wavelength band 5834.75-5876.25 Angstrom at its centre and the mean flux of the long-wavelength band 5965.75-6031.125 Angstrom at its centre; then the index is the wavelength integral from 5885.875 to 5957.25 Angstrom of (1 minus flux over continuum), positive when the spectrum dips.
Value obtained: 3.2 Angstrom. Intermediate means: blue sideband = 15.3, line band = 14.6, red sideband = 15.2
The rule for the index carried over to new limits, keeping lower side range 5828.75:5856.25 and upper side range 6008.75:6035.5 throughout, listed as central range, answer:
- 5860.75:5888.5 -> 0.8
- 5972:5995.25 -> 0.3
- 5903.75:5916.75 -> 0.9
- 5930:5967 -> -0.2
